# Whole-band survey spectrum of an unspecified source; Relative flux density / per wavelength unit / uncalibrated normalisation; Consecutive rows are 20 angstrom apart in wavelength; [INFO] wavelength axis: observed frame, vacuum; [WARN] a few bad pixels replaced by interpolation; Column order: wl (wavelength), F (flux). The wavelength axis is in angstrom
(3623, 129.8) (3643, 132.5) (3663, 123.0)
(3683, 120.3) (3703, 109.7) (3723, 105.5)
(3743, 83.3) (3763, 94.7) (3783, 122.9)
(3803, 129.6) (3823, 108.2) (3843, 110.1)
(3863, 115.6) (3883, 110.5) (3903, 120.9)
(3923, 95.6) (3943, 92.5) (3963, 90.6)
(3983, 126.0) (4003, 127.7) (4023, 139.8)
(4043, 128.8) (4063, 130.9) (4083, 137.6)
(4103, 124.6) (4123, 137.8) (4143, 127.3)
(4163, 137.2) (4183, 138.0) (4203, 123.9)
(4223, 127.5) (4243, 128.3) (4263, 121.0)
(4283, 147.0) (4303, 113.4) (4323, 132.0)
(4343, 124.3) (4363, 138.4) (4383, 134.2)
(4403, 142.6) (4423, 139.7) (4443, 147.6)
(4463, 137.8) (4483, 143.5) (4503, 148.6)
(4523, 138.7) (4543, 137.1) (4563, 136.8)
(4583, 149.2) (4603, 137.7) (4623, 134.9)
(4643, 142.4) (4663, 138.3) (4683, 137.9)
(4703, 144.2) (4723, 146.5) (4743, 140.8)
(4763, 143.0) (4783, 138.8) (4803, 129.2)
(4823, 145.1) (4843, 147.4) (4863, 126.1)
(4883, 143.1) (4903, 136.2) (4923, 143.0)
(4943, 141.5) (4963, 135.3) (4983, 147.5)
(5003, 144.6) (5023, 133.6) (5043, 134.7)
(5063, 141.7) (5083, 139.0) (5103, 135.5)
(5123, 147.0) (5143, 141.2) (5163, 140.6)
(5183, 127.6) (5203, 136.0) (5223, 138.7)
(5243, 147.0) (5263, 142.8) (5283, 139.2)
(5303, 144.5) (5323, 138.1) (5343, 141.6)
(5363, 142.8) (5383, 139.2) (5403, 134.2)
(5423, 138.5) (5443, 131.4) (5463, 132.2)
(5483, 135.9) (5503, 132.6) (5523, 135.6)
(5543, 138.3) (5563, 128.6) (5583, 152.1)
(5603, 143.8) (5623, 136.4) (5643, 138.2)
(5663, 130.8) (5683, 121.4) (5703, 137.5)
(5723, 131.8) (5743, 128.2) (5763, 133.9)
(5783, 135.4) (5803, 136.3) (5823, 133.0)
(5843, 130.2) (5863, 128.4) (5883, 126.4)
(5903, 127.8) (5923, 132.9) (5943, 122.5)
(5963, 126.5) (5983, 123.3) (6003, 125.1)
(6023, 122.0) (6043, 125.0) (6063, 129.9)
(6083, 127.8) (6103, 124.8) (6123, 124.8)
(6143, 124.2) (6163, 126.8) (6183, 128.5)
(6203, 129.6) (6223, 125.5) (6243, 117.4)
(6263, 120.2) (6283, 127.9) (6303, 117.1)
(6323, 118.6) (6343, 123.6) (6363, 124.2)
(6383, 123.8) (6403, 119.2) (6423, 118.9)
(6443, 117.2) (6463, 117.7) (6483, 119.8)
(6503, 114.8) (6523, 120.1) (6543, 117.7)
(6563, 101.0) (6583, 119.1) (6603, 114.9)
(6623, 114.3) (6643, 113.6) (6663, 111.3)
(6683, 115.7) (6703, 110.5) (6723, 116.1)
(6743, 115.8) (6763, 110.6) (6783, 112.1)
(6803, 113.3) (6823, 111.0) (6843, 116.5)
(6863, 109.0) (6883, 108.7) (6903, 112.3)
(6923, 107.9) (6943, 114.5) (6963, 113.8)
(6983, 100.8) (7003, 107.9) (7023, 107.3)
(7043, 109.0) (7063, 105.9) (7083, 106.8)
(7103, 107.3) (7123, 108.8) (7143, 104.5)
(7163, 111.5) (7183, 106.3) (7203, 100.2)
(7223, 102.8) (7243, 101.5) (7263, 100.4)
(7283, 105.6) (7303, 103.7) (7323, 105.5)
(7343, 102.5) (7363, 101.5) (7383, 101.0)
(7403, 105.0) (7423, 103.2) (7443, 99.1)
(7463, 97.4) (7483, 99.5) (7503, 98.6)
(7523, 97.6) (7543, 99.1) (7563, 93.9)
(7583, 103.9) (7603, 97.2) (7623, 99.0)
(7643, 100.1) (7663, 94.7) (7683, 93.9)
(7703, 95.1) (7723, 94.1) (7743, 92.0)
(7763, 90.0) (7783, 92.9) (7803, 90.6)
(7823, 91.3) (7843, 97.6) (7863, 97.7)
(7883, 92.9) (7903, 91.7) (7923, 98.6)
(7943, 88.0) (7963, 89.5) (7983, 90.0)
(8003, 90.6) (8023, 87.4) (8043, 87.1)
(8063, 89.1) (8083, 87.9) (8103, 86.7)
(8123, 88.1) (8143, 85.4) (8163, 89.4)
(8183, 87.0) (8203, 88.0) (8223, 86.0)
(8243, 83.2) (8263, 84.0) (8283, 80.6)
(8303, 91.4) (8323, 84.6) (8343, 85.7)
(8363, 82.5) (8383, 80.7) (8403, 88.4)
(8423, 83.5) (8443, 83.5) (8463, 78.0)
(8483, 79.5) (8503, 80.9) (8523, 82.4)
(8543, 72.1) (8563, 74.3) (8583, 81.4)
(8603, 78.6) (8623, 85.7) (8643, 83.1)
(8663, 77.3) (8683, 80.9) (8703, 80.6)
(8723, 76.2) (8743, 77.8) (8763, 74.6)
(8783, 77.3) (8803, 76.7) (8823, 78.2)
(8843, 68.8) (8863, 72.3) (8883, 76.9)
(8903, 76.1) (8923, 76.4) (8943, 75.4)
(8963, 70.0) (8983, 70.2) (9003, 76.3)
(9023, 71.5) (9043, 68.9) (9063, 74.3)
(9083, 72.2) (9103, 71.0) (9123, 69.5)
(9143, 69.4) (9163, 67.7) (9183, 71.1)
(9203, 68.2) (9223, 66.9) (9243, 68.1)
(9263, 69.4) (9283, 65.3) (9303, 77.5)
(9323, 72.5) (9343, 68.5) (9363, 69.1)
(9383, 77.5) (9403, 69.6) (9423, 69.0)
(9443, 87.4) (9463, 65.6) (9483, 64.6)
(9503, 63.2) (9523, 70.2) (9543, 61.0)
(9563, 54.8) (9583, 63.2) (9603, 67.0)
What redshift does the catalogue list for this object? 0.00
